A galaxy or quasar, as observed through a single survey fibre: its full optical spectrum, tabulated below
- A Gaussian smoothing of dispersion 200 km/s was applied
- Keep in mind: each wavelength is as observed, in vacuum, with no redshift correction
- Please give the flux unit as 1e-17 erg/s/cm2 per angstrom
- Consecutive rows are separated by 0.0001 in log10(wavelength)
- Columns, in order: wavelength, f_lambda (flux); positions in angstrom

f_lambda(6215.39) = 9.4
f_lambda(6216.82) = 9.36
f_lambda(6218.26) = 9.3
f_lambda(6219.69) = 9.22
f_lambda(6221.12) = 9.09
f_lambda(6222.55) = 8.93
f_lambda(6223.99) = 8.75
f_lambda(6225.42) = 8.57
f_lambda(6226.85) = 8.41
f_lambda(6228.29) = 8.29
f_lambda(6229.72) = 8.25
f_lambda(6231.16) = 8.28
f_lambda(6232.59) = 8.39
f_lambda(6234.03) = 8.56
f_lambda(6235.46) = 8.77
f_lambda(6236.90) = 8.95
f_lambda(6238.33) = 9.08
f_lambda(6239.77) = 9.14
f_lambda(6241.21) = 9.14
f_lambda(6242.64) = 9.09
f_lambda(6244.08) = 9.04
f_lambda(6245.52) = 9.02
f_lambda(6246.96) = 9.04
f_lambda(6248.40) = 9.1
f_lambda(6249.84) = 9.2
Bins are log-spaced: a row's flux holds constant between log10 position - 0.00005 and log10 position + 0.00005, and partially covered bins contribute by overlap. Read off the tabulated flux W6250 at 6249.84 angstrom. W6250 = 9.2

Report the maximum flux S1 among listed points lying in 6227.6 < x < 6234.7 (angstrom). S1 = 8.56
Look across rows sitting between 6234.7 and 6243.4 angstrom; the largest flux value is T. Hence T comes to 9.14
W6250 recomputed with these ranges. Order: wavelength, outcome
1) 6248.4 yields 9.1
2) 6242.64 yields 9.09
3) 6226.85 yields 8.41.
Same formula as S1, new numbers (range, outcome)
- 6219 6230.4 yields 9.22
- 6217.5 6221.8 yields 9.3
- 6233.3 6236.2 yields 8.77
